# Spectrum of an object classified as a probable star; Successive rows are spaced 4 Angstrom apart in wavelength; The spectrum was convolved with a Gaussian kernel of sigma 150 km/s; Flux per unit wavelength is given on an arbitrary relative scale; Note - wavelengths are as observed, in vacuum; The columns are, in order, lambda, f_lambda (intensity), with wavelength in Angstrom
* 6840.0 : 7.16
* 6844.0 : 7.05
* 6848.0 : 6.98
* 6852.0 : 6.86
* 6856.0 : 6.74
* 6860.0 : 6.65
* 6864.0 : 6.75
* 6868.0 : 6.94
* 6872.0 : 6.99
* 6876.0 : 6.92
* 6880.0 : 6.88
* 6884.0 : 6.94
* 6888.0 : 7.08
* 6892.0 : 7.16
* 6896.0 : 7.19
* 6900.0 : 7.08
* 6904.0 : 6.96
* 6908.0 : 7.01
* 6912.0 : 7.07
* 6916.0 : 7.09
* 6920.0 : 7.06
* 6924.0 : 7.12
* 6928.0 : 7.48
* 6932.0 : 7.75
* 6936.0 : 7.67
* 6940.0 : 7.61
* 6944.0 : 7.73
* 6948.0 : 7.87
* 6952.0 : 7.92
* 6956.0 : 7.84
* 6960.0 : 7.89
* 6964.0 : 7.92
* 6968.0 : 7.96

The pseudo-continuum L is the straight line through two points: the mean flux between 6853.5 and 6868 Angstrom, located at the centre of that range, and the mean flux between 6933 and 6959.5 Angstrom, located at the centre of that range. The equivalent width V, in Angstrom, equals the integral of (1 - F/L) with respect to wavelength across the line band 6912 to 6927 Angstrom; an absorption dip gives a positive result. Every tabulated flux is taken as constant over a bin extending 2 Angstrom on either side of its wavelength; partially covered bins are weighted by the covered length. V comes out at 0.7 Angstrom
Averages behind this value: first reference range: 6.75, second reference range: 7.78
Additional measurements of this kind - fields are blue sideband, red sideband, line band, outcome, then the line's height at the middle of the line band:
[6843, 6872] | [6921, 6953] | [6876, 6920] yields 1.2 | 7.24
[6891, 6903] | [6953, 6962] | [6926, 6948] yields -0.1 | 7.62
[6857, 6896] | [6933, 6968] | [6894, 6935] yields 1.1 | 7.38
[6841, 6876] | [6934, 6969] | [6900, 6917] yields 0.8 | 7.39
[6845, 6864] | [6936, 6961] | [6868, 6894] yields 0.4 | 7.09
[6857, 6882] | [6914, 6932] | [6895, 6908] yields 0.1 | 7.09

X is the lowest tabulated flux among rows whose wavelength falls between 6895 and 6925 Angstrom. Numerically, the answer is 6.96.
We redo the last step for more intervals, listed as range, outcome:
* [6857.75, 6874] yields 6.65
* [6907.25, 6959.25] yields 7.01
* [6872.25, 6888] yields 6.88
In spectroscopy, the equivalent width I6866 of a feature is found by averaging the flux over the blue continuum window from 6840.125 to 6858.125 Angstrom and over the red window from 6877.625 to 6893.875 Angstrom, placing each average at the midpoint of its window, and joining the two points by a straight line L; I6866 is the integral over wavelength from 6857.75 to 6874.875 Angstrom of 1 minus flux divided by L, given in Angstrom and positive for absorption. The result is 0.3 Angstrom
